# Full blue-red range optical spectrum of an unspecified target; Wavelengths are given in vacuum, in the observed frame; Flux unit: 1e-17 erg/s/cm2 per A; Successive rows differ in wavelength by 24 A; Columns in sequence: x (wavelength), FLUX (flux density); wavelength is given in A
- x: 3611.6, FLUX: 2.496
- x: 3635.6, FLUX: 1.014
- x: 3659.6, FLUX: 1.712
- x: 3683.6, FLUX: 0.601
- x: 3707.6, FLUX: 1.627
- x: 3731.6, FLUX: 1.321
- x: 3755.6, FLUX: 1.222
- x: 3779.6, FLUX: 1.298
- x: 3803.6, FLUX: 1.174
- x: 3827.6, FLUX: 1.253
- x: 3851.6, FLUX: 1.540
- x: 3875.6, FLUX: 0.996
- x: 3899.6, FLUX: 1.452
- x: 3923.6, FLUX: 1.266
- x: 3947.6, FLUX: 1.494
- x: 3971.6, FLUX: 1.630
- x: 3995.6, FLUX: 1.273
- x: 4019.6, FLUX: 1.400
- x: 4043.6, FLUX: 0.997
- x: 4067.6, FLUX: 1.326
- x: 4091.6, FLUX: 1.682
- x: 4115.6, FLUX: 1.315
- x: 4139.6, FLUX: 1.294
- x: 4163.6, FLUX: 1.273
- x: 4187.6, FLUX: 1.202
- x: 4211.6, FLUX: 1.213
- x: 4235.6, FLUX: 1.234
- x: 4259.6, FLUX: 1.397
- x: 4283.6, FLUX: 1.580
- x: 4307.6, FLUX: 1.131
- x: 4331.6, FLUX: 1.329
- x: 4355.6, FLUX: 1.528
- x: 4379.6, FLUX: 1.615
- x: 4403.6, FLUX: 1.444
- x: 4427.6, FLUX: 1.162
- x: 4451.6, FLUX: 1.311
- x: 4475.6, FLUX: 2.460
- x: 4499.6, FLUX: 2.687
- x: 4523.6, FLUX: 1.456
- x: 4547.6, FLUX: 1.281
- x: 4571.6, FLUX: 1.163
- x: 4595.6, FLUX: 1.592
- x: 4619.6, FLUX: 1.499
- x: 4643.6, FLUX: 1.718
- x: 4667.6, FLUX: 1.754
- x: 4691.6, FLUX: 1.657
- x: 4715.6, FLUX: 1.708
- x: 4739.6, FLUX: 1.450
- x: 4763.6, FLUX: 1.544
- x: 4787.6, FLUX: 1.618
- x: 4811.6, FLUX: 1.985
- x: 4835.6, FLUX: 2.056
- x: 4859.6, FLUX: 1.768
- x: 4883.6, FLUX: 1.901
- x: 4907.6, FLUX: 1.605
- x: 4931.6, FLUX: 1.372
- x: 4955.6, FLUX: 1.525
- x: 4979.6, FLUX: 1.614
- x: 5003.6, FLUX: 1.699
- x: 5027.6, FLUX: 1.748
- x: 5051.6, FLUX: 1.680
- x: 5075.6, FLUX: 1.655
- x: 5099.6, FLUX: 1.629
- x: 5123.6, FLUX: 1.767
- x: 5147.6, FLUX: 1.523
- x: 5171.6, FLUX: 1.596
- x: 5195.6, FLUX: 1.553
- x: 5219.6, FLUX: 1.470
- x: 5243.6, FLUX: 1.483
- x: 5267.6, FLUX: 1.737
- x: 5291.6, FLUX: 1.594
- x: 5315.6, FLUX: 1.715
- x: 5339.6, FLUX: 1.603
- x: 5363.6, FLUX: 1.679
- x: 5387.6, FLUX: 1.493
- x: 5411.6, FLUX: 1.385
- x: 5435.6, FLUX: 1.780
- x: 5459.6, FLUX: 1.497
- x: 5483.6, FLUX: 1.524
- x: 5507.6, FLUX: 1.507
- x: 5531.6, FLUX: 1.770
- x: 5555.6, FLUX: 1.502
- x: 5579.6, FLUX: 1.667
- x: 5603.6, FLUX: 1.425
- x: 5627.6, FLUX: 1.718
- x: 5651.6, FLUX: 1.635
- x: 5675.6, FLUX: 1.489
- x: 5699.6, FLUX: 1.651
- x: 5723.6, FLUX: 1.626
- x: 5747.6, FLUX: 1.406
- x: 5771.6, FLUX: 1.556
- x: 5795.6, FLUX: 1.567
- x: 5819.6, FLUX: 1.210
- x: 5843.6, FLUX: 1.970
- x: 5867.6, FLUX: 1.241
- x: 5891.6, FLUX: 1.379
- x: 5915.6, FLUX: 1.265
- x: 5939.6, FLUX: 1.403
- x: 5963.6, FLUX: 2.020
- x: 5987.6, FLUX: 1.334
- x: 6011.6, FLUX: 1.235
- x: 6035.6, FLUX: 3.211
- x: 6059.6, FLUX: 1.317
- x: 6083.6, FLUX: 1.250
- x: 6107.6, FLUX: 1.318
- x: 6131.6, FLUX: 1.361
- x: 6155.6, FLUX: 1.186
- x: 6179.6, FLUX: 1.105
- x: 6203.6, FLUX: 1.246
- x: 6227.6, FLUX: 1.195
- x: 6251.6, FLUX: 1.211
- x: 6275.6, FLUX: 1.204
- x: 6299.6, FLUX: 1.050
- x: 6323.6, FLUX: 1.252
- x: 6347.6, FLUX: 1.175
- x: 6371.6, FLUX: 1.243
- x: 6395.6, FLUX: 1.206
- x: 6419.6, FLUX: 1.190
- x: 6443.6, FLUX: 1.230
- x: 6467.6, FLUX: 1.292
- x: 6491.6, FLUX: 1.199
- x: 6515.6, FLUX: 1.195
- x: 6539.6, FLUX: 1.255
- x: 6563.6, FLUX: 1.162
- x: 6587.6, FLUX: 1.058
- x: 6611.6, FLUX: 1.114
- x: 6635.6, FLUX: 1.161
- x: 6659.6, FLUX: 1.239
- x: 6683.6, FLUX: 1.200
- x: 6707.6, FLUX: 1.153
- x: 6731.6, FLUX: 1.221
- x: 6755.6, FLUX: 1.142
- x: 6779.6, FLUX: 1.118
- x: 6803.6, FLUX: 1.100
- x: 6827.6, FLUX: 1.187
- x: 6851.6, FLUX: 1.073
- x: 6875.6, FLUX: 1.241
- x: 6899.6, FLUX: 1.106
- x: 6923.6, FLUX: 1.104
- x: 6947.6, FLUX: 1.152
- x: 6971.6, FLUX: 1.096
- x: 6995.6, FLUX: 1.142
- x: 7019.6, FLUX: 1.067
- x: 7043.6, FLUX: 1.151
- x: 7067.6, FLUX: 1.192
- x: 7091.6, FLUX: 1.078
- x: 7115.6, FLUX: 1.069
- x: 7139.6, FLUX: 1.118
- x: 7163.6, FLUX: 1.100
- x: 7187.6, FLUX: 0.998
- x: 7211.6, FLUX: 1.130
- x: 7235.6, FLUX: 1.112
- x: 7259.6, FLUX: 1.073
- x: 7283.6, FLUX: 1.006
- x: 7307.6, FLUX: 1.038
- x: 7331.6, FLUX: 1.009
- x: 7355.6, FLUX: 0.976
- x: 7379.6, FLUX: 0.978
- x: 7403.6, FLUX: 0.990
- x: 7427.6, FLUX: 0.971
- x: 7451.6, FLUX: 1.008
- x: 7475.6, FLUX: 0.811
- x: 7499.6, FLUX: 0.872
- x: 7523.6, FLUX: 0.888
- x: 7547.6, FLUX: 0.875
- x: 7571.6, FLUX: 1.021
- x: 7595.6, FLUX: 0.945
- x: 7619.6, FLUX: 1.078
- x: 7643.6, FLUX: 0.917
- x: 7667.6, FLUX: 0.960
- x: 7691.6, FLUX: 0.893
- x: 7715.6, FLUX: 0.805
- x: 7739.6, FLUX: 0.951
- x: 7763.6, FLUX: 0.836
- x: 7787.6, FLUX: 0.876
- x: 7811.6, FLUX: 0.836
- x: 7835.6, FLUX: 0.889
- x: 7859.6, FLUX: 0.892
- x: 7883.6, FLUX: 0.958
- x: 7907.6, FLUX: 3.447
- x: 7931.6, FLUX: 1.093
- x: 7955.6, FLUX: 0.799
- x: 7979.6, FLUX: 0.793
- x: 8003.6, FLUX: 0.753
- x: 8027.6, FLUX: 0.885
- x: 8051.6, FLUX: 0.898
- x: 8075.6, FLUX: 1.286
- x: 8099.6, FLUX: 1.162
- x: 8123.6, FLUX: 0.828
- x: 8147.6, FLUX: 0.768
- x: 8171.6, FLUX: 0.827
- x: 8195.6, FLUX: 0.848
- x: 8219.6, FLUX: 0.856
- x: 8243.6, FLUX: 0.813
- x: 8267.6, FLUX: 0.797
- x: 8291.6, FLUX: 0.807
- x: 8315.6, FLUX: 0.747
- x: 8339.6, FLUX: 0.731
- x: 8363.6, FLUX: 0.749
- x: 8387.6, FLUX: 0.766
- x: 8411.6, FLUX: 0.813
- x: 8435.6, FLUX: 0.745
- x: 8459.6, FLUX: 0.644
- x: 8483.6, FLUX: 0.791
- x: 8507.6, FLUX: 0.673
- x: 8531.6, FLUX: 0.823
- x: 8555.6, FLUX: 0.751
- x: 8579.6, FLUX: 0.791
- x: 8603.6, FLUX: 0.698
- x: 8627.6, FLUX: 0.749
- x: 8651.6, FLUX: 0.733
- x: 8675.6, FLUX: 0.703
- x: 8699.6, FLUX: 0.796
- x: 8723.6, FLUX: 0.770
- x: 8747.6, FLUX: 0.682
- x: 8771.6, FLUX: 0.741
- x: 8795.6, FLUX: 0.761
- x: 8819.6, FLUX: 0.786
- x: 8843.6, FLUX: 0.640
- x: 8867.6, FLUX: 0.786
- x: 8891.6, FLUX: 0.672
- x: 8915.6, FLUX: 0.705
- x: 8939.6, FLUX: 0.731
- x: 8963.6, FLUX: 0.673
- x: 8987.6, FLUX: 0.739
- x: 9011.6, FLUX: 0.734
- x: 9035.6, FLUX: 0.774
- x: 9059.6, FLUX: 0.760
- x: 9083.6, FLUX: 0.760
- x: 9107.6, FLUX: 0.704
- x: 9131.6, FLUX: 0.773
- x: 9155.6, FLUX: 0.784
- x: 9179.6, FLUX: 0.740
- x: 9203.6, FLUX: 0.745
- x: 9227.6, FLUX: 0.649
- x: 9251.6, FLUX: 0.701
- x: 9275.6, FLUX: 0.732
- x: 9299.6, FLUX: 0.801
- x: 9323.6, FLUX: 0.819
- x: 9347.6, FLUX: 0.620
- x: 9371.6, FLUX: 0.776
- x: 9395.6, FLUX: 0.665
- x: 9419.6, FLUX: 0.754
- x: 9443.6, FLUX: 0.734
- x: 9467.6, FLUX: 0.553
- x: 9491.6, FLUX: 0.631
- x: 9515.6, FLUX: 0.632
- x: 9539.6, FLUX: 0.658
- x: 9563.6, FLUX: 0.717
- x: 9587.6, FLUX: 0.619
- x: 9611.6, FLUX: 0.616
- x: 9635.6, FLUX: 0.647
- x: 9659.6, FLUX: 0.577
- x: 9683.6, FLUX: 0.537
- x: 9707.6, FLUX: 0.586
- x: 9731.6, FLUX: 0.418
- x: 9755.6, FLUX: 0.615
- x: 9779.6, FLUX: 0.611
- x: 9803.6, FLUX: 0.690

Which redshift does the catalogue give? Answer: 0.203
